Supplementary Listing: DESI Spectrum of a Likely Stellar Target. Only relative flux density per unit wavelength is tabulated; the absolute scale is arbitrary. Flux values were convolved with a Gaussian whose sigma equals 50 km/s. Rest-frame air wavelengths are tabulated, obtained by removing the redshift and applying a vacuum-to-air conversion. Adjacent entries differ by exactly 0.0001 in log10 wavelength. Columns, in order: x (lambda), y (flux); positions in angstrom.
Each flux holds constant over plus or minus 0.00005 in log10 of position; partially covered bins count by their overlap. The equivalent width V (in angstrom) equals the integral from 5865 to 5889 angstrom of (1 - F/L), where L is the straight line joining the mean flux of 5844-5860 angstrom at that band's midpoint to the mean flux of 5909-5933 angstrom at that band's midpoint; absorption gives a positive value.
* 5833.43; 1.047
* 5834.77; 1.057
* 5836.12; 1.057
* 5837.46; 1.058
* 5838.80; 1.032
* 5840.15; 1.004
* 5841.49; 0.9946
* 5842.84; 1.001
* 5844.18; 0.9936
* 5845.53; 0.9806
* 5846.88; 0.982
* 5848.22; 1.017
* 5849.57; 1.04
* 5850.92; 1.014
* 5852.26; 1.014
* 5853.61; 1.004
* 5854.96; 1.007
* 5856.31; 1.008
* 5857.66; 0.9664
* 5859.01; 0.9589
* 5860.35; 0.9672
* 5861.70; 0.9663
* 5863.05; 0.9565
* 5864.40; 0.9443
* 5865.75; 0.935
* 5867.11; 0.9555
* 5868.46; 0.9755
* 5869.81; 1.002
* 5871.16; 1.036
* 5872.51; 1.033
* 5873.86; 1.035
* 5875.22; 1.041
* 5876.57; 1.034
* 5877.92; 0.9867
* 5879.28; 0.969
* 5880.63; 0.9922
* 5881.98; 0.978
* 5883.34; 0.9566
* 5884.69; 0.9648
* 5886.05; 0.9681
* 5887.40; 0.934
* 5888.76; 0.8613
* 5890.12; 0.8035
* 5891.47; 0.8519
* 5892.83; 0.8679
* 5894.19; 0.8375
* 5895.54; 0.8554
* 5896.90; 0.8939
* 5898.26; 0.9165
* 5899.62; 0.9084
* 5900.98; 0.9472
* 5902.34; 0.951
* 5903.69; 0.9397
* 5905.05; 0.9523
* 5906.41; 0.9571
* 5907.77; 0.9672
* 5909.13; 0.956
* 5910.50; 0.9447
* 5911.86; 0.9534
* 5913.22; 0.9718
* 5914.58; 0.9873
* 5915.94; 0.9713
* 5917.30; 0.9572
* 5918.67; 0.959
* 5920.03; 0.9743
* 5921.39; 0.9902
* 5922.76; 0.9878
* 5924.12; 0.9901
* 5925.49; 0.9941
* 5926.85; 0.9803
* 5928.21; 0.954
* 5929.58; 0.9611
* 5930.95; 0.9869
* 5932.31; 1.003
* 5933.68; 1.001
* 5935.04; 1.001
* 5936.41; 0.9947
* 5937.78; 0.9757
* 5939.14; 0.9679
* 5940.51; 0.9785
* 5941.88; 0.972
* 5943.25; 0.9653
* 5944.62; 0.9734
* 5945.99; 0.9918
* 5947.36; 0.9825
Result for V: 0.2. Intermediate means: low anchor 0.998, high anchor 0.974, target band 0.983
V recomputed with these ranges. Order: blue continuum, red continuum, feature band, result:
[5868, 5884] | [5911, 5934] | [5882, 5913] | 2.24 angstrom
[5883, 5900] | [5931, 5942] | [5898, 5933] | -0.79 angstrom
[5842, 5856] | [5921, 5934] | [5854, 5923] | 2.69 angstrom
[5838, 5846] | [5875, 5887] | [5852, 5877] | 0.04 angstrom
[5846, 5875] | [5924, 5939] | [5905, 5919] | 0.35 angstrom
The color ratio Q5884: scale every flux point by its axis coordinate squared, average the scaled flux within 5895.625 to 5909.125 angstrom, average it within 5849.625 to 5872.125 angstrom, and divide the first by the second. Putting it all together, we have 1.0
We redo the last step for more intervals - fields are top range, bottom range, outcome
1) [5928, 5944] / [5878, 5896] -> 1.09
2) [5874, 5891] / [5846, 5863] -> 0.97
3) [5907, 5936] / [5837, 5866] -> 1.01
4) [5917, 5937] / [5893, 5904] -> 1.10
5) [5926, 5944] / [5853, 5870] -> 1.03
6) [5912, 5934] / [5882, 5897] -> 1.11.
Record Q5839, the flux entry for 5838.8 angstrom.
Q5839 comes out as 1.032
